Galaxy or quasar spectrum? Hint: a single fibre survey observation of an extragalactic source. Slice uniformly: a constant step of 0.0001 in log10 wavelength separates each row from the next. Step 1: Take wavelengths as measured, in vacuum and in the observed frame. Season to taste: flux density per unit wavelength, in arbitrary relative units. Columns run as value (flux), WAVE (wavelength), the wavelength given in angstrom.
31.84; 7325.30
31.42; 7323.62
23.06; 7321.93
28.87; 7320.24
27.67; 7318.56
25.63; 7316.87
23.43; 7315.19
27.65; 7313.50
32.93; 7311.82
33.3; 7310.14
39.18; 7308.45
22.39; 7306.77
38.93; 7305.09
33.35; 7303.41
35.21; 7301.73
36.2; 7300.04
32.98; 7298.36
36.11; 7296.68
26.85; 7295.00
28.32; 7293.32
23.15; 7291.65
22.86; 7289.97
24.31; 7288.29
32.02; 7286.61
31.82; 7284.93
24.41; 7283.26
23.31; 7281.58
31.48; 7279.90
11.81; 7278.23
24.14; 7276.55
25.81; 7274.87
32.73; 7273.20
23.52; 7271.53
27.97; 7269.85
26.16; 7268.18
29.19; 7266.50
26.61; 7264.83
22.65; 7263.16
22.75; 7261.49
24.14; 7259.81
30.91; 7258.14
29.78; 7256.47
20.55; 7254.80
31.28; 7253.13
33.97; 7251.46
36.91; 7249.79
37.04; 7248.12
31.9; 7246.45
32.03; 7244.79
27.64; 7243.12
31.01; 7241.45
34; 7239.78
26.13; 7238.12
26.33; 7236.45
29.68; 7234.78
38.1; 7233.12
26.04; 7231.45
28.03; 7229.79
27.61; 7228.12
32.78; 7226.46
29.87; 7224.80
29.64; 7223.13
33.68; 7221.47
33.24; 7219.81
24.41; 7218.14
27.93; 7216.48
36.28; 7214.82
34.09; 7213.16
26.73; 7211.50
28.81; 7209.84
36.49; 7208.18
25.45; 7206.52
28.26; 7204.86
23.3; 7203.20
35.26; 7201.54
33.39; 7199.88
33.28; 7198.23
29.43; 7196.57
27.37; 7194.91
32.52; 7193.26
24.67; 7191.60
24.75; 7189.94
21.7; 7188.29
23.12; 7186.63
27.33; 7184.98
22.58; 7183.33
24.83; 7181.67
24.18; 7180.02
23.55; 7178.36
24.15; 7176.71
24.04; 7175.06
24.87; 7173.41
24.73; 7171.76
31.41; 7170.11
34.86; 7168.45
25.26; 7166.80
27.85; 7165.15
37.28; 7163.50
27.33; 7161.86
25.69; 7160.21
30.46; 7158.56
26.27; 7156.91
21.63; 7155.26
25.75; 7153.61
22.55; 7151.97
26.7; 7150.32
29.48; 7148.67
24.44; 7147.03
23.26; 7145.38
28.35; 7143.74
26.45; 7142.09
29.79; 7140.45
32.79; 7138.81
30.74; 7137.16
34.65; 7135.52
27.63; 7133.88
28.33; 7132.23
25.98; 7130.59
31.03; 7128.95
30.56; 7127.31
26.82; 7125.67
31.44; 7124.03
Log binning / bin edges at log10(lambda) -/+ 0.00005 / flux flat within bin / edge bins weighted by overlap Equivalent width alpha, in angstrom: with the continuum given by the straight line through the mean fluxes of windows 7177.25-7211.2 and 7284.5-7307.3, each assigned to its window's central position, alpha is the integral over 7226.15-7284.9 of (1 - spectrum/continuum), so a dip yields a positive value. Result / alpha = 1.9 angstrom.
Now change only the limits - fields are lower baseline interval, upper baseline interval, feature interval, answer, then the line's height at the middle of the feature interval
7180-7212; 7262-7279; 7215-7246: -4.1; 26.5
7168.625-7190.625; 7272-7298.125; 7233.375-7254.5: -4.3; 26.1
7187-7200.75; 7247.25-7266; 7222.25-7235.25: -0.8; 28.5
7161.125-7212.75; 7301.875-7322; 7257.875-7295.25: 4.6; 29.5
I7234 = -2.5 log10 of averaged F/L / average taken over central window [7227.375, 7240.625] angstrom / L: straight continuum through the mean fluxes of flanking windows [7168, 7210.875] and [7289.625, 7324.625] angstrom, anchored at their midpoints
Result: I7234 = -0.04 mag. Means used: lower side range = 27.4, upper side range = 30.1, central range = 29.5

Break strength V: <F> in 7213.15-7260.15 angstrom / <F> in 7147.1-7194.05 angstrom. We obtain 1.16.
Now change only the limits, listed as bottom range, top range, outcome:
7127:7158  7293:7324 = 1.11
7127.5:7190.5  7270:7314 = 1.07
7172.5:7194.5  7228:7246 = 1.20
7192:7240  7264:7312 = 0.95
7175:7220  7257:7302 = 0.98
